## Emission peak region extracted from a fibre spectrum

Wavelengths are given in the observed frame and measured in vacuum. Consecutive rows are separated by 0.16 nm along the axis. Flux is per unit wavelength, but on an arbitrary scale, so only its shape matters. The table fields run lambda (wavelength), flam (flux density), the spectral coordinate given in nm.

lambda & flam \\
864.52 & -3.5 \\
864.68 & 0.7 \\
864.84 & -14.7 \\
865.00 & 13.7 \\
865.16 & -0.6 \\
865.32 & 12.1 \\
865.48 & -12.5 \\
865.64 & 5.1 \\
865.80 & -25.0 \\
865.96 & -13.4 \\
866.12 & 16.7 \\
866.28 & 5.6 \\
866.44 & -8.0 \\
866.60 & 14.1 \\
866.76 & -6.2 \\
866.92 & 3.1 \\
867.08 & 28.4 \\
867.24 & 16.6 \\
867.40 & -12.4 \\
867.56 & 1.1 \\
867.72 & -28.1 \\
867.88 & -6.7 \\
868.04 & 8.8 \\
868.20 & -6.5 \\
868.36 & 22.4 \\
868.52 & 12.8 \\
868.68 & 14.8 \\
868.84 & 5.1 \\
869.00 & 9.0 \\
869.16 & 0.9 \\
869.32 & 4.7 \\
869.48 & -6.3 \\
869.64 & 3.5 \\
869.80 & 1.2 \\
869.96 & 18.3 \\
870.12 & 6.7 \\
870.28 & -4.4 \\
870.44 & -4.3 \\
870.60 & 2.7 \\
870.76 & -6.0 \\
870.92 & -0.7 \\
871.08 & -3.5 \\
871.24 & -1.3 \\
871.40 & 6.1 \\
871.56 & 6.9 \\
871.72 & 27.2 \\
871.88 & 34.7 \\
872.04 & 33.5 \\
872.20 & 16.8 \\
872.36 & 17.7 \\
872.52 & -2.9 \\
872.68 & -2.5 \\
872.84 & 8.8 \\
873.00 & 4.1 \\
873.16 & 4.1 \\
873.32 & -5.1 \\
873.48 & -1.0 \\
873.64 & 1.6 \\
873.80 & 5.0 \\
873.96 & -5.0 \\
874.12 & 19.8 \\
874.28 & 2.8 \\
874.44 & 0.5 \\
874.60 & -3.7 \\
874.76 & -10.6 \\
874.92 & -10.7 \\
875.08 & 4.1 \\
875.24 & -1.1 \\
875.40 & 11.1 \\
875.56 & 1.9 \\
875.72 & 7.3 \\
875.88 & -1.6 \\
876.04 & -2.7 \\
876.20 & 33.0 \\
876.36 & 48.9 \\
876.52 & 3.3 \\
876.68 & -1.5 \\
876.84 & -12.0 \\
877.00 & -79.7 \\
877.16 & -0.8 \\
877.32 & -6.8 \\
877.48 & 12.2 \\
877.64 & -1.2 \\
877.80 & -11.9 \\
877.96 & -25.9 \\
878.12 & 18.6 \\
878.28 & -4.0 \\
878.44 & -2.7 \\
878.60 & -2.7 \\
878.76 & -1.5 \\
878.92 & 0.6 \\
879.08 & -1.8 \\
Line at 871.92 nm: [O III]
